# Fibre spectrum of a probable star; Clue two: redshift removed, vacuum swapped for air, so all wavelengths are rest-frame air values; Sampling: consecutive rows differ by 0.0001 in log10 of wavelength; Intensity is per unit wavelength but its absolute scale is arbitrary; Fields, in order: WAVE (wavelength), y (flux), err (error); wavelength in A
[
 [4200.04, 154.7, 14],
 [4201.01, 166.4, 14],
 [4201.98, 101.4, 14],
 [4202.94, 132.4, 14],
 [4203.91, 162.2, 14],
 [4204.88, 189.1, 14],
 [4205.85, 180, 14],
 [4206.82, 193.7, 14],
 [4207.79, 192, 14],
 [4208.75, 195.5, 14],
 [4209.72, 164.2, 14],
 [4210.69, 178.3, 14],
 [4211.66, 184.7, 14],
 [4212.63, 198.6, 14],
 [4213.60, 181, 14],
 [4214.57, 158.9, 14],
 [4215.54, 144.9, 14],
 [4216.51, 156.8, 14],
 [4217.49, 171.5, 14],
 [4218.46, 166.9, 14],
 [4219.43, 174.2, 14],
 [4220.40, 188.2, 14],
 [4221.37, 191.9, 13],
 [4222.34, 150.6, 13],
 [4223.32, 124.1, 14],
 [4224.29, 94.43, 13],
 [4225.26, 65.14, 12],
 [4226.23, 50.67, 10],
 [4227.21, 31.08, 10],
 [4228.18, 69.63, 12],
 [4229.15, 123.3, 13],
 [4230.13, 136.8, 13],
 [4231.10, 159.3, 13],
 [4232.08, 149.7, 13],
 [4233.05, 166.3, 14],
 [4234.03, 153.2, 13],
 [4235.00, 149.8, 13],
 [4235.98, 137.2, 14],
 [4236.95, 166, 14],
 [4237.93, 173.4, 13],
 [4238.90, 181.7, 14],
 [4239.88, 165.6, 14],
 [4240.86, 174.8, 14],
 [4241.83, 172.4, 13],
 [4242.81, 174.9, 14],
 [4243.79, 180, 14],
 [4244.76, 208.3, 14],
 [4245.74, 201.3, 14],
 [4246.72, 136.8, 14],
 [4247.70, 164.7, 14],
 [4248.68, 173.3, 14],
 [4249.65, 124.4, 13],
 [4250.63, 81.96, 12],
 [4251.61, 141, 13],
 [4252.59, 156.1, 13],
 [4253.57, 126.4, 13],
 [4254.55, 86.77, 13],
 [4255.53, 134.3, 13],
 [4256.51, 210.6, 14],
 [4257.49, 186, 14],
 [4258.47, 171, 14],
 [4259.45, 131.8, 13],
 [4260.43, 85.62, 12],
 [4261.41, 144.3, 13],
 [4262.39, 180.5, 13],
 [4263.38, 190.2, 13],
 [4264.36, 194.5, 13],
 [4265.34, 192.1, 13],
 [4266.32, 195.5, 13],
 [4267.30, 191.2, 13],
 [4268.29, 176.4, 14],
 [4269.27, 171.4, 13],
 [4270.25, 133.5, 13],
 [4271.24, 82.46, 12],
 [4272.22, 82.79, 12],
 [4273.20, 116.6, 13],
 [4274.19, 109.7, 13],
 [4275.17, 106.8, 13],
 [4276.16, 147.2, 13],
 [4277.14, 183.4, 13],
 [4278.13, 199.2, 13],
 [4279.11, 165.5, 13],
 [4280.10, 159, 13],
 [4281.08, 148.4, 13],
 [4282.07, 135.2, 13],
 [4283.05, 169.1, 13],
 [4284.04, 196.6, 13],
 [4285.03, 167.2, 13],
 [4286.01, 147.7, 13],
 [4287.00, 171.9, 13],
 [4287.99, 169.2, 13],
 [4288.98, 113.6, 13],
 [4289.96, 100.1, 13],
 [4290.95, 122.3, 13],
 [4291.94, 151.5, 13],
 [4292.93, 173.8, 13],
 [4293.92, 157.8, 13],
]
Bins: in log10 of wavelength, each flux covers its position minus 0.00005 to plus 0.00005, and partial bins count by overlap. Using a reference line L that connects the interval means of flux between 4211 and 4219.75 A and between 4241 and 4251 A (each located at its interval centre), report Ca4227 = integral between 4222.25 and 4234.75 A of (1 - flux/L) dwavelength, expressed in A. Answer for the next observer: 4.1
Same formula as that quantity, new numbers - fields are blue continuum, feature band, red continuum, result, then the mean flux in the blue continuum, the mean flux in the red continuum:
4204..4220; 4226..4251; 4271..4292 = 2.4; 177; 144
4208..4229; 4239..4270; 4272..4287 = -2.8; 145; 151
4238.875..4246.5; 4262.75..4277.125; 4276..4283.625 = 1.6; 181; 165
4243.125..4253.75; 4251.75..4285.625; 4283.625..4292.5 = -0.4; 155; 149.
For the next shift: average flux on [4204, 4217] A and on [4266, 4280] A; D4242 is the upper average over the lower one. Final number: 0.83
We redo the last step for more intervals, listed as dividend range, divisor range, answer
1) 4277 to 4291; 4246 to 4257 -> 1.11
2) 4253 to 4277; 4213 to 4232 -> 1.10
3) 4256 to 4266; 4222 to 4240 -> 1.32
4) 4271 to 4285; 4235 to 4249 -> 0.85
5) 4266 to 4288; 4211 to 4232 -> 1.09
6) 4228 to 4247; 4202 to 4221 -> 0.93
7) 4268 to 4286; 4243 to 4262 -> 0.98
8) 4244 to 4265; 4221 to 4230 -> 1.54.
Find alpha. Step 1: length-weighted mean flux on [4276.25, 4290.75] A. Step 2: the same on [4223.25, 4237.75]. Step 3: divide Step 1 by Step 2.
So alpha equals 1.3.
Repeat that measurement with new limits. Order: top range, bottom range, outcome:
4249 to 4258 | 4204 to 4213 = 0.75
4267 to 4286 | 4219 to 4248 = 1.01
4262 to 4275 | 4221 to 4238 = 1.22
